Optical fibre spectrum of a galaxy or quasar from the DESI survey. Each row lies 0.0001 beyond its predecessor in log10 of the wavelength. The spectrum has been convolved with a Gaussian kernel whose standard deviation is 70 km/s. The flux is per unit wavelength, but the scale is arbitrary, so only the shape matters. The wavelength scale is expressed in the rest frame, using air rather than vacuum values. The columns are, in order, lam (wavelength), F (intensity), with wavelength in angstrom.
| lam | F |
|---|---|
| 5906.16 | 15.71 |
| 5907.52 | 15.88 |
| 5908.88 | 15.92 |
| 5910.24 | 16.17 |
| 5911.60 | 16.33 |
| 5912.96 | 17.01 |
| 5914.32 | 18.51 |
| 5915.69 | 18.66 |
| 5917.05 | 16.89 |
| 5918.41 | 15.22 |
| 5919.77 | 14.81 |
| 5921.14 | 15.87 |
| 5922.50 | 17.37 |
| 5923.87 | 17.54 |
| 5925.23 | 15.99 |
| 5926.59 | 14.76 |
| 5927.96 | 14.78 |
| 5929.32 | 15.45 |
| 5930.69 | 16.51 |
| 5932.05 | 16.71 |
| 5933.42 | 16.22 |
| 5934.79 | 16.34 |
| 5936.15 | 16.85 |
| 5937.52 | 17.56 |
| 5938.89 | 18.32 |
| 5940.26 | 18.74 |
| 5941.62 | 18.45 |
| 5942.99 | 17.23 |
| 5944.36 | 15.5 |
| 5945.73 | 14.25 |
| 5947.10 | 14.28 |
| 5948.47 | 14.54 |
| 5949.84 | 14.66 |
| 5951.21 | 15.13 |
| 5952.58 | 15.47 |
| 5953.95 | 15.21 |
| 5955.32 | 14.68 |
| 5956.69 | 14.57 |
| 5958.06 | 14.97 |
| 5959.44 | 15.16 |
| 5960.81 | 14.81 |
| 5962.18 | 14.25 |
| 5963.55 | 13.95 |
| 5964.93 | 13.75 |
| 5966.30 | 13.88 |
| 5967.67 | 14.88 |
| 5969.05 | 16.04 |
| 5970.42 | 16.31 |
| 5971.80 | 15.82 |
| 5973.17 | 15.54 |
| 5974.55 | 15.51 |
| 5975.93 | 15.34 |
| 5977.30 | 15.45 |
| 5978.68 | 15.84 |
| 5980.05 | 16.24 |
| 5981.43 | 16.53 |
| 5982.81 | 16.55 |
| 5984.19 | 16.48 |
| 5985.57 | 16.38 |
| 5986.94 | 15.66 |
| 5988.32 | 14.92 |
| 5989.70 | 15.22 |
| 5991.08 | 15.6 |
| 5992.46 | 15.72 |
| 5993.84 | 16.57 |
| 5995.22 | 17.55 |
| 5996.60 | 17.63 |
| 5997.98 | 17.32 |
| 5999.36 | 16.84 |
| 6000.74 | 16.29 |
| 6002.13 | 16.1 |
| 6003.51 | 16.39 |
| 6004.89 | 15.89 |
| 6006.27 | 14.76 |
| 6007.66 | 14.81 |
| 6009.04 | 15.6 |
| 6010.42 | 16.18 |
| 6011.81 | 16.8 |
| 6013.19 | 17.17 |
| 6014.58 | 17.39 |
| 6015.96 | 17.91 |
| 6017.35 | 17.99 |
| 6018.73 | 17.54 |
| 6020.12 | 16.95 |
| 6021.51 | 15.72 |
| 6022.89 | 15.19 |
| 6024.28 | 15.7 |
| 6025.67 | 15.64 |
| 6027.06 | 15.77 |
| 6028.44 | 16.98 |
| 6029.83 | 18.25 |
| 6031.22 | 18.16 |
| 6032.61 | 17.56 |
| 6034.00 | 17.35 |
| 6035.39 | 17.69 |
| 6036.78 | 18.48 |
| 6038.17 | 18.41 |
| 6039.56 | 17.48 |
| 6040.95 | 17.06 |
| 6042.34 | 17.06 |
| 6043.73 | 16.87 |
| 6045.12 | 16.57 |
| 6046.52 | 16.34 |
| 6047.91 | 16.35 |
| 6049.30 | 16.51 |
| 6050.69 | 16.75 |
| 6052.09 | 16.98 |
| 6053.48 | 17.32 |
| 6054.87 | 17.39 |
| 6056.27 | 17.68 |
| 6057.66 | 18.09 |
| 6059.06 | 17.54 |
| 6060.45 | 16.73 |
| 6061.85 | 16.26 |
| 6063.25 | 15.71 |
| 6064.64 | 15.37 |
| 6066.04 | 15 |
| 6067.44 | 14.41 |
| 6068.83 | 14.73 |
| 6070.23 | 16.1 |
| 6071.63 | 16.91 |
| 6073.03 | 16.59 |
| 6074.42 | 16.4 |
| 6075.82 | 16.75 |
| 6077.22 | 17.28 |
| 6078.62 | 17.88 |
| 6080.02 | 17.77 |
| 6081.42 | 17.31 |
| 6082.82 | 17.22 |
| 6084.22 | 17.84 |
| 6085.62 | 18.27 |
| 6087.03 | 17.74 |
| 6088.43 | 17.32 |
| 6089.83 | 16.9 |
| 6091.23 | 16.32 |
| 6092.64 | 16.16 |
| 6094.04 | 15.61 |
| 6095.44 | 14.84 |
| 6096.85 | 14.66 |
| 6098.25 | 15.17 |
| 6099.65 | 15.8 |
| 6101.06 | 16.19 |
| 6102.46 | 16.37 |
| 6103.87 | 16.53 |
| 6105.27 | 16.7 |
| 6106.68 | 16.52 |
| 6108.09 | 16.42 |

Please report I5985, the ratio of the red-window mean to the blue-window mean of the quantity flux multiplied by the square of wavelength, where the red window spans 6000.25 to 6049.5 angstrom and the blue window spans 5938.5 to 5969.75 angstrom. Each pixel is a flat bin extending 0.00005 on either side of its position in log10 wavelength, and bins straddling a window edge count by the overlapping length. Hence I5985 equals 1.12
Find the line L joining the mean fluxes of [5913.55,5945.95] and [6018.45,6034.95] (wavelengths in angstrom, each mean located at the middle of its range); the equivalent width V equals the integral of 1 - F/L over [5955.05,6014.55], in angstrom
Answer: 3.3 angstrom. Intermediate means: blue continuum 16.6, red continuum 16.7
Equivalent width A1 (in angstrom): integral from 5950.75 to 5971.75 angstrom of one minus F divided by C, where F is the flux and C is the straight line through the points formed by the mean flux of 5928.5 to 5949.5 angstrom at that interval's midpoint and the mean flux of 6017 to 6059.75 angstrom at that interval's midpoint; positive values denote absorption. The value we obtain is 2.12 angstrom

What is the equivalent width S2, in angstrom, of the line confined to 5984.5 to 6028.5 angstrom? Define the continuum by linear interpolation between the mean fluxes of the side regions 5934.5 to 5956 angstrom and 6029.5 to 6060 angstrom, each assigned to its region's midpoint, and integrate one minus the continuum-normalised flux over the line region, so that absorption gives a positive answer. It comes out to 1.4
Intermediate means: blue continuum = 16.1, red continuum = 17.3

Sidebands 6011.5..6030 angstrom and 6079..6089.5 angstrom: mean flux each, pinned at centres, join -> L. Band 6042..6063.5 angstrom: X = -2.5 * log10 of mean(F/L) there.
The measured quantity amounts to 0.02 mag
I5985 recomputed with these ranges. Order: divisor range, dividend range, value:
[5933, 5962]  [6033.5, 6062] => 1.12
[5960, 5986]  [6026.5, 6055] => 1.14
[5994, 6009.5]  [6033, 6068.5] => 1.05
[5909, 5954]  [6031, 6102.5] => 1.08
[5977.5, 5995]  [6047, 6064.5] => 1.08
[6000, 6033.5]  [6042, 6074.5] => 1.01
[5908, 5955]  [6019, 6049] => 1.08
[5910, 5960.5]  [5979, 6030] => 1.04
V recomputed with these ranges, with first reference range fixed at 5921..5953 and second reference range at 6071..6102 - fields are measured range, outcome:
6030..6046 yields -1.0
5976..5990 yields 0.4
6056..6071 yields 0.4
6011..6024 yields -0.4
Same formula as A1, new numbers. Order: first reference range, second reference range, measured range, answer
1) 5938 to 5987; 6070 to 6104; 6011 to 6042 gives -2.0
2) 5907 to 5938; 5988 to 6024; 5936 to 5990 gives 2.6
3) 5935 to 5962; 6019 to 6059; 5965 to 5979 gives 0.6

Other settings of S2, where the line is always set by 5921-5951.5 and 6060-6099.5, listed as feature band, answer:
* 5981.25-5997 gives 0.09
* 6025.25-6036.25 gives -0.60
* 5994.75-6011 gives 0.05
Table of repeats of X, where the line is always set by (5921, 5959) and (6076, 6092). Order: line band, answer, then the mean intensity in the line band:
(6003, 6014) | 0.05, 16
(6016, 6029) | 0.02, 16.5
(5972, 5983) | 0.03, 15.8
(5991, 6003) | -0.01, 16.7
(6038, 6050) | 0.01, 16.9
